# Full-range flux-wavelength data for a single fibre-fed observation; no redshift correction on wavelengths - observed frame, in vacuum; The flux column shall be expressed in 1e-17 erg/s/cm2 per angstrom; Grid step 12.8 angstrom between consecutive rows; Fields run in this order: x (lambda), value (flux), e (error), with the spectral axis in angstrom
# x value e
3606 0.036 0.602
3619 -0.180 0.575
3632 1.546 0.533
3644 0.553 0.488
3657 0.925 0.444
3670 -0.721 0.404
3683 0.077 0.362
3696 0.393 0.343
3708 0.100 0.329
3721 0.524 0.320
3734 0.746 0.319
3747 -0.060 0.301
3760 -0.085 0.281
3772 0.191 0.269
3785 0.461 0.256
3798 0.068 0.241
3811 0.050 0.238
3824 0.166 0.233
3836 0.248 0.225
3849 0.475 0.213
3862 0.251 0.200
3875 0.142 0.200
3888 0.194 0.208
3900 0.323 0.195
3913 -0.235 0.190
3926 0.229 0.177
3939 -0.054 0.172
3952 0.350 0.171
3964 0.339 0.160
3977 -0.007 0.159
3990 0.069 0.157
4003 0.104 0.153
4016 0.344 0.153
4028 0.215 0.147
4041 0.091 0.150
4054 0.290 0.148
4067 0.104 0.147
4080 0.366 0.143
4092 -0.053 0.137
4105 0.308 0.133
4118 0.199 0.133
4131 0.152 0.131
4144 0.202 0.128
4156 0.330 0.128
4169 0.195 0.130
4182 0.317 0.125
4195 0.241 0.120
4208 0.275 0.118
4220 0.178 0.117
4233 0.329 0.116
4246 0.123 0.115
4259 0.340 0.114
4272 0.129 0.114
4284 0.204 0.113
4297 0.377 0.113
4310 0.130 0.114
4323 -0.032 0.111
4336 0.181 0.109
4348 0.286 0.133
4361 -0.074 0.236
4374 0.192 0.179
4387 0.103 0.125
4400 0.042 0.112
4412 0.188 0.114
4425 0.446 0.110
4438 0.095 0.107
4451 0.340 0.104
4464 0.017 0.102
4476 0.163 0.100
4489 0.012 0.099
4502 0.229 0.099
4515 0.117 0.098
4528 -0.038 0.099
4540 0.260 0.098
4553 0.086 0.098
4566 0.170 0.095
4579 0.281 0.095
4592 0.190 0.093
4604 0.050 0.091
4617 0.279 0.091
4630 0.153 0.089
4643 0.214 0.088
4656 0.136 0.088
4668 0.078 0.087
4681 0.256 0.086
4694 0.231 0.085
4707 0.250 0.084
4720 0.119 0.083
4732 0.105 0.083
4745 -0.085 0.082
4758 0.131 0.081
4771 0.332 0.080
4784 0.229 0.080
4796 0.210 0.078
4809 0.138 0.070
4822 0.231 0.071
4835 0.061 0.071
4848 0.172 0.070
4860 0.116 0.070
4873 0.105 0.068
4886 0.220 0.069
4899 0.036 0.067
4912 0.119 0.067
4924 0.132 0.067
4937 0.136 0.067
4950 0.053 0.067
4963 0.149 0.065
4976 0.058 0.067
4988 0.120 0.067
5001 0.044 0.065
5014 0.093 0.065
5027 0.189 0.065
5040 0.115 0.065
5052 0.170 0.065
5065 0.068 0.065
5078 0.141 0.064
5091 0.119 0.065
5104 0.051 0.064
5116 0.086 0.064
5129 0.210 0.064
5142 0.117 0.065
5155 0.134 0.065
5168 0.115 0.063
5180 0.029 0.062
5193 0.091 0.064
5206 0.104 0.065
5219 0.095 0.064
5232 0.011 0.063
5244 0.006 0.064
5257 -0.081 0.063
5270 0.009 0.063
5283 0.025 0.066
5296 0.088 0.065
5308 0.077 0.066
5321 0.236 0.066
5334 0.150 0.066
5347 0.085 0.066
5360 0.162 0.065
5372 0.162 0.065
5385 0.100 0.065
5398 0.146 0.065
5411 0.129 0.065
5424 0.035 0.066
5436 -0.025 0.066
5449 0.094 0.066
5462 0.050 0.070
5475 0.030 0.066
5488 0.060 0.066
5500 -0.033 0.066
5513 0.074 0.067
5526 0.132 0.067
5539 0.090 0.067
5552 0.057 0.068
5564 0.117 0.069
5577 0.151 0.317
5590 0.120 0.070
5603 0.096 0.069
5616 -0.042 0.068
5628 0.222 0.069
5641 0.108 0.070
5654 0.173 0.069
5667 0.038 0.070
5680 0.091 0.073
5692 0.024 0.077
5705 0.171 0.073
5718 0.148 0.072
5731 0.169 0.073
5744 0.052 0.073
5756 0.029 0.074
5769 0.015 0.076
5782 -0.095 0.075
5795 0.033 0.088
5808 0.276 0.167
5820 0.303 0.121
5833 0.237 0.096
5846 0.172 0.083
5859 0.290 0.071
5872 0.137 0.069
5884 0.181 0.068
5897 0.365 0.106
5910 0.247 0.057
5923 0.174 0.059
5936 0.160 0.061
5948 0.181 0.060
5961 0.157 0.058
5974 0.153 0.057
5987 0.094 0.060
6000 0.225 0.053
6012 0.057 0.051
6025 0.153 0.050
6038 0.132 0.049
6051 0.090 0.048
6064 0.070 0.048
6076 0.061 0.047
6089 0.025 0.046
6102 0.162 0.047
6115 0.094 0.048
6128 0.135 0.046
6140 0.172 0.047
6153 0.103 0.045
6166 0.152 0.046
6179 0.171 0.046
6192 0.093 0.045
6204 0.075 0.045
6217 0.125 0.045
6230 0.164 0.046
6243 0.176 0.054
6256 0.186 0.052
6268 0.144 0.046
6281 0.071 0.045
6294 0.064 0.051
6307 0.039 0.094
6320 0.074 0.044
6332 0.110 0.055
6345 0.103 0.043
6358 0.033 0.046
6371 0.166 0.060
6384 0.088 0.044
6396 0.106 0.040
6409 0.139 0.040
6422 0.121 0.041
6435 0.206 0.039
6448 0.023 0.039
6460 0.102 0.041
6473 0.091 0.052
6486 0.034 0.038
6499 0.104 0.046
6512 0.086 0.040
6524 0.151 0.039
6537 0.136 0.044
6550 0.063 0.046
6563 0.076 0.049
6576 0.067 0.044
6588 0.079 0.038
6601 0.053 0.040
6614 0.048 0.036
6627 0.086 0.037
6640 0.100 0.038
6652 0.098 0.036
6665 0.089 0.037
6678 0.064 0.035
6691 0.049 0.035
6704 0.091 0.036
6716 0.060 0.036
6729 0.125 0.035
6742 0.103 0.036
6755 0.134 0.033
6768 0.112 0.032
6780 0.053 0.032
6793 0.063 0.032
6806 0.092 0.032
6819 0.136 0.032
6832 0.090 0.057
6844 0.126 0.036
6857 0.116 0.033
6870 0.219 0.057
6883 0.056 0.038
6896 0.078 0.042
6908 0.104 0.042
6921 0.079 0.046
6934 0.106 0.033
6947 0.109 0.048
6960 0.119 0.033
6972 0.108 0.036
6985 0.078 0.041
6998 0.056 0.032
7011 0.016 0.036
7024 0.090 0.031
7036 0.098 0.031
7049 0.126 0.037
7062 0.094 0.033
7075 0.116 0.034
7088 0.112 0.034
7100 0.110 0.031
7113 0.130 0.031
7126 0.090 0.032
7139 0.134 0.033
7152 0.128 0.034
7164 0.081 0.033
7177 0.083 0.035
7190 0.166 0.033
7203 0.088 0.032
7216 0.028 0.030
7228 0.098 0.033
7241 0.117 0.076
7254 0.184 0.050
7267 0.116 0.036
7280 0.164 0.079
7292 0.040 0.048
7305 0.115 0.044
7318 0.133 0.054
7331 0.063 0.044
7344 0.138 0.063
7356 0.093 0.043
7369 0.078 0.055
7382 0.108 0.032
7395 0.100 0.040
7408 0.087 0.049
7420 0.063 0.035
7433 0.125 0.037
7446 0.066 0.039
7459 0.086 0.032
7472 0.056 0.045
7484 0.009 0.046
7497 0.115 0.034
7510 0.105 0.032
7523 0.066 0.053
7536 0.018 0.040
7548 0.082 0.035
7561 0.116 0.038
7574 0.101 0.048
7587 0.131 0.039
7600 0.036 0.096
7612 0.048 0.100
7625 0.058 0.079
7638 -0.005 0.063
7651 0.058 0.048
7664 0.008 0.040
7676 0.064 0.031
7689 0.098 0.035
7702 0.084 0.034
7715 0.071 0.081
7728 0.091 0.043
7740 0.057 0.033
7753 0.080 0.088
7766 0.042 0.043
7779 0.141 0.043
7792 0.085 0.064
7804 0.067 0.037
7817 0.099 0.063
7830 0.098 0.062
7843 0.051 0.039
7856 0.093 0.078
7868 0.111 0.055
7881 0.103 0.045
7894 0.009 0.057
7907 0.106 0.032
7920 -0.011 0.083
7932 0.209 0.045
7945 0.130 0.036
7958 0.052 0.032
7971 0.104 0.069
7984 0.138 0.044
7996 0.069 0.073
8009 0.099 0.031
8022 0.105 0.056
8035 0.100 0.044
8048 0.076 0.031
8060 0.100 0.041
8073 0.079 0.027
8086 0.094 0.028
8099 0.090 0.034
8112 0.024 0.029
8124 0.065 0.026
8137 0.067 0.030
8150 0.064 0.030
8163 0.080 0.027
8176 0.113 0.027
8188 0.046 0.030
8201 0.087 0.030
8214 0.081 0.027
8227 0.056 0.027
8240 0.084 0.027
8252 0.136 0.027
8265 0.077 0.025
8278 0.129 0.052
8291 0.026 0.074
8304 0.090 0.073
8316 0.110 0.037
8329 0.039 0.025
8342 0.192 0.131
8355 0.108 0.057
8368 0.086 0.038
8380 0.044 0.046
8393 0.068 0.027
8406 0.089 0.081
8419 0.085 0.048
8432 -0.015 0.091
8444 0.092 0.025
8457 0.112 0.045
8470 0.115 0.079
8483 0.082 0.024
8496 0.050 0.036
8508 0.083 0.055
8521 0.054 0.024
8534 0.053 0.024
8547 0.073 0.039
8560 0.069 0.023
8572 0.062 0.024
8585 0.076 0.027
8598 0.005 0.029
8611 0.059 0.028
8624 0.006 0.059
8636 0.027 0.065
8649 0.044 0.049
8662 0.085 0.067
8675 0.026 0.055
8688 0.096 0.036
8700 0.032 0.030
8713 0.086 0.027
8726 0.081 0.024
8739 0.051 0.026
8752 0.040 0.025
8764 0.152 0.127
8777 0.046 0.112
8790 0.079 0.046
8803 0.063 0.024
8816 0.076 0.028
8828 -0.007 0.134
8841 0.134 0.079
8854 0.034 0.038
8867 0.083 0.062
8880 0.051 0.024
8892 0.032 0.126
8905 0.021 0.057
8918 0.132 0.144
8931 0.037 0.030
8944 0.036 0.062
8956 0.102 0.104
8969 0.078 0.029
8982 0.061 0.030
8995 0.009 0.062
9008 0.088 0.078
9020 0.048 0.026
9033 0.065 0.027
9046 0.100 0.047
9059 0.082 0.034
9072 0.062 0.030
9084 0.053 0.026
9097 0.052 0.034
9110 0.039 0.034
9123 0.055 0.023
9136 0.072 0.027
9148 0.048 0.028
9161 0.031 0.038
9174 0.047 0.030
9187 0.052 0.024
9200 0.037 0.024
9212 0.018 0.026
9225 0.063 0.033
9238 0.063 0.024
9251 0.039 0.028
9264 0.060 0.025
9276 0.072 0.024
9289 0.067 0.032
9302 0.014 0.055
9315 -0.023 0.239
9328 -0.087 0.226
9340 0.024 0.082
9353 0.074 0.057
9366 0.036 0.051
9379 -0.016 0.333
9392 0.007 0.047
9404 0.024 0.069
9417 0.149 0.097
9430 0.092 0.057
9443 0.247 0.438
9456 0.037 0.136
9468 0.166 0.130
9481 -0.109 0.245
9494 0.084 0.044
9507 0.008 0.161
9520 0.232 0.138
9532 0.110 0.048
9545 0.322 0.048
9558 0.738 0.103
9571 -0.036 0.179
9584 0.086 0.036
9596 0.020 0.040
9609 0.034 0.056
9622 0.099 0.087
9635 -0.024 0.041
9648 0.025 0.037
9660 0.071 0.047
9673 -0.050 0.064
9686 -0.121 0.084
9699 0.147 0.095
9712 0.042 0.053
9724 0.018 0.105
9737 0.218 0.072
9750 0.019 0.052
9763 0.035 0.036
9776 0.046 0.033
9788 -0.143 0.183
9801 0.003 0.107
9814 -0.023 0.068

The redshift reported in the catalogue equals 1.563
